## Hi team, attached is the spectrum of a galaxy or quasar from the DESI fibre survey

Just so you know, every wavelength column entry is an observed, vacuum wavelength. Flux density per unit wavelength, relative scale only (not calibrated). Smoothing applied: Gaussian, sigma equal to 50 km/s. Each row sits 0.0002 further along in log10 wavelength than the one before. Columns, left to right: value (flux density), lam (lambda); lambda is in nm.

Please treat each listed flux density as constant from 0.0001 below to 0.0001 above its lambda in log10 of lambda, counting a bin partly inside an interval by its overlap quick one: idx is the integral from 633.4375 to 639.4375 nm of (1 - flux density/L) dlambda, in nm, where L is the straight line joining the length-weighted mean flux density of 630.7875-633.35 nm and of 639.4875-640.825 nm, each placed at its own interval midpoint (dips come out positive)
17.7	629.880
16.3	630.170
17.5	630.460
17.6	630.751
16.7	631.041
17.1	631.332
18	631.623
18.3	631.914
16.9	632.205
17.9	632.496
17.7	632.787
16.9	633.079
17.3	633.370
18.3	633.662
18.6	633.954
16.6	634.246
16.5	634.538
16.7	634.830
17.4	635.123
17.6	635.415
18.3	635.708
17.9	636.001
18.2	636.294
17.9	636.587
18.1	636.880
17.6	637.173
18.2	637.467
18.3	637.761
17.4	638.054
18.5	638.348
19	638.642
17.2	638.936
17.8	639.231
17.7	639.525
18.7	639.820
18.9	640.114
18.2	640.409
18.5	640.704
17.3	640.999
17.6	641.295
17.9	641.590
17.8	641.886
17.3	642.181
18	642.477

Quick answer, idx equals 0.06 nm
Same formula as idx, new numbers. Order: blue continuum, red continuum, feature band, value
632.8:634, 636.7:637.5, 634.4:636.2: 0.039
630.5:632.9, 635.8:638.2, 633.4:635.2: 0.040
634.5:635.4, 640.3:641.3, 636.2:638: -0.068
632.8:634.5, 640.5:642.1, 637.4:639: -0.042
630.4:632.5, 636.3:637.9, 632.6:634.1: -0.009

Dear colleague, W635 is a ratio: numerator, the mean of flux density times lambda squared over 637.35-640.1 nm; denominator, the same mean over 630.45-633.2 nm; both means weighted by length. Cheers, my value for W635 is 1.1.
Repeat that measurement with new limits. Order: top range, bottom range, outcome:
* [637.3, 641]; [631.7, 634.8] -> 1.06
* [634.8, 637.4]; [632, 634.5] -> 1.03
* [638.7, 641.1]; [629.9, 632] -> 1.07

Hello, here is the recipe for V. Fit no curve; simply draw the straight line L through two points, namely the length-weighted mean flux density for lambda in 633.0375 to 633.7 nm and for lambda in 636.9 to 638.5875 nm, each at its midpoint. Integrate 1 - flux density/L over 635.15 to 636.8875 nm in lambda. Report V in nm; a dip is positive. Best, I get -0.01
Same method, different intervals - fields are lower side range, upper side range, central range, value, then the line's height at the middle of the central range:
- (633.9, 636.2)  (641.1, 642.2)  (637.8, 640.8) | -0.103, 17.6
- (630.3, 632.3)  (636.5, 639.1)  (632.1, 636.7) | 0.045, 17.7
